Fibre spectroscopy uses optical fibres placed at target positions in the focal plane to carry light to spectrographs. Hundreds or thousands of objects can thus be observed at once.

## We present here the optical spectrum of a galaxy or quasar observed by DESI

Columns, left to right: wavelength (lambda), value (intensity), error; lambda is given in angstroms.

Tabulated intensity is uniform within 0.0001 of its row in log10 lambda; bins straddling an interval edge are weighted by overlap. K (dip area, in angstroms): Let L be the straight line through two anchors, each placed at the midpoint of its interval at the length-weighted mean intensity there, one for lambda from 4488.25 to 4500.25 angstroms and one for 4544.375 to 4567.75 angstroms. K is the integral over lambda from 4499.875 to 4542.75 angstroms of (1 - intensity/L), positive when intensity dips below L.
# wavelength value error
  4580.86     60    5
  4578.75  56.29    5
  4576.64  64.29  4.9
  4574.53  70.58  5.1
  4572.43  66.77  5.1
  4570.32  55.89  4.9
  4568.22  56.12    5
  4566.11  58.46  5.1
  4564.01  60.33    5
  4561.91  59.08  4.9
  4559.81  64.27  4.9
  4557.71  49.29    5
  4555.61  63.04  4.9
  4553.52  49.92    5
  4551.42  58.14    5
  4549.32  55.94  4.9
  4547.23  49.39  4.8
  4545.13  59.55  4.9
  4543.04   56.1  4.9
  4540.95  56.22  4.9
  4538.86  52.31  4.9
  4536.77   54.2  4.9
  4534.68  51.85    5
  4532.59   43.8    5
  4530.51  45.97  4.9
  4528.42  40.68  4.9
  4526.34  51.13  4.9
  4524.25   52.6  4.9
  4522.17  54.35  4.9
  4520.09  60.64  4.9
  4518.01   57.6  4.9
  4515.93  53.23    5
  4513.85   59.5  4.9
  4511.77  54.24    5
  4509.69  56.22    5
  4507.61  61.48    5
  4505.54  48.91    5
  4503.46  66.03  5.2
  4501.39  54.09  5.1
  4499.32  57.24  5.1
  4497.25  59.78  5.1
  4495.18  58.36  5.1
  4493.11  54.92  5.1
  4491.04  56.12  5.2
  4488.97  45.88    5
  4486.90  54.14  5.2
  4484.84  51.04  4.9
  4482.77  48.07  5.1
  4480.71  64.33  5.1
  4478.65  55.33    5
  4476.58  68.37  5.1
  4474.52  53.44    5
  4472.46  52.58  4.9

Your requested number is 1.80 angstroms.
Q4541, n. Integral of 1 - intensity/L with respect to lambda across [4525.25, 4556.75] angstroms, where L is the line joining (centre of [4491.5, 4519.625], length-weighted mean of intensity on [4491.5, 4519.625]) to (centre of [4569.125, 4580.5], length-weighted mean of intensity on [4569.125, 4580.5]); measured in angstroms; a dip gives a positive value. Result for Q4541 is 3.9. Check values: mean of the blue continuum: 57.1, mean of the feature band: 52.5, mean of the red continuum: 62.5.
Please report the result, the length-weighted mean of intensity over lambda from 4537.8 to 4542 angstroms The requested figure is 54.3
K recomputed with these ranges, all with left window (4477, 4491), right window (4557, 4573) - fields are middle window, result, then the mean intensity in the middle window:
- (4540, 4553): 0.4 angstroms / 55.6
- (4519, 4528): 0.4 angstroms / 53.8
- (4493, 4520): -1.0 angstroms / 57.2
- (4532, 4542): 0.9 angstroms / 52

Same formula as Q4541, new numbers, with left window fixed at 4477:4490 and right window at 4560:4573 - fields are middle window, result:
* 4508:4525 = -0.1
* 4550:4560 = 0.4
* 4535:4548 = 0.7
